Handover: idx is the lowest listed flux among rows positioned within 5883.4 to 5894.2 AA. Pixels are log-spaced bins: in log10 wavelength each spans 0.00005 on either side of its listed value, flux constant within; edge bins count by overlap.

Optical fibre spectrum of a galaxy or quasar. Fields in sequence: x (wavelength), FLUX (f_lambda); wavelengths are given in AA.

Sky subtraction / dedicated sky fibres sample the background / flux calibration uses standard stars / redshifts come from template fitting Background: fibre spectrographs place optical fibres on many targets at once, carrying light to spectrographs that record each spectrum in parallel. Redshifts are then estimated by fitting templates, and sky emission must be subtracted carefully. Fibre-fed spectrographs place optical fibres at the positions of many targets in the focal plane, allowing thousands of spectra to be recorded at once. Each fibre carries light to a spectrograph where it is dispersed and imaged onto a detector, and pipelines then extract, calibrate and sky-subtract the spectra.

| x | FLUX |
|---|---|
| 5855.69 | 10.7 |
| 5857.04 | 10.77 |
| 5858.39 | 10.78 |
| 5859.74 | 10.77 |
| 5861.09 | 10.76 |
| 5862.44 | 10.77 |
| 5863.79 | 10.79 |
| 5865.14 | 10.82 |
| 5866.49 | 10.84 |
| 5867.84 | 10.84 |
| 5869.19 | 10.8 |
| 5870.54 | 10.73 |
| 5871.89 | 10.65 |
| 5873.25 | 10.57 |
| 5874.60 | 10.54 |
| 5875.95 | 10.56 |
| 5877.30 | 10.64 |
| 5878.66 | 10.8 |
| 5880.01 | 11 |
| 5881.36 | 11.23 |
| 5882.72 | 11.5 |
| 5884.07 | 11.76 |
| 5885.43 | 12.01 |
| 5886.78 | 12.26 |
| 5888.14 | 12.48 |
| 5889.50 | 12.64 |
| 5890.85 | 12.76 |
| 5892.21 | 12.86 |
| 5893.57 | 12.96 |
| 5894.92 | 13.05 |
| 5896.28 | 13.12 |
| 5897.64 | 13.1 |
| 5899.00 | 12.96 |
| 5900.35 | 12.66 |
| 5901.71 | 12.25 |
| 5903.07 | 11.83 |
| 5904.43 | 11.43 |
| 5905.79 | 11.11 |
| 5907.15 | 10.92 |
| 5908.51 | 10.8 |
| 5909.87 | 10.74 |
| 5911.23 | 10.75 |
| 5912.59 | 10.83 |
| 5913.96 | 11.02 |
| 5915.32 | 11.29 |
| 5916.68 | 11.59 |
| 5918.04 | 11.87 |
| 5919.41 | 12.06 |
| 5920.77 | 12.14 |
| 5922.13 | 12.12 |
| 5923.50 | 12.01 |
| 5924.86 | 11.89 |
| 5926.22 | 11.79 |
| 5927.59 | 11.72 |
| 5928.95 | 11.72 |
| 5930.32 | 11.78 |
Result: 11.76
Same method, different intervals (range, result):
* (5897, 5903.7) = 11.83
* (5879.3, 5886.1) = 11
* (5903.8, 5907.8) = 10.92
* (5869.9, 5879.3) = 10.54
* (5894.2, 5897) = 13.05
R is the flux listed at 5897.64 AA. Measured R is 13.1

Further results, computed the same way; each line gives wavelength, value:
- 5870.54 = 10.73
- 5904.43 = 11.43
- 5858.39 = 10.78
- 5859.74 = 10.77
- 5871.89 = 10.65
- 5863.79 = 10.79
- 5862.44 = 10.77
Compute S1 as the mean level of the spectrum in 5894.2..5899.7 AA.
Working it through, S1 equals 13.1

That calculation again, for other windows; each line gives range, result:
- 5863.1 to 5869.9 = 10.8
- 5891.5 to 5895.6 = 13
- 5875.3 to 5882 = 10.9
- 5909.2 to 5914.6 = 10.8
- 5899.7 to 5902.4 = 12.4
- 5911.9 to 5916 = 11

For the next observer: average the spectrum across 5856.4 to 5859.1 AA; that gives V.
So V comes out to 10.8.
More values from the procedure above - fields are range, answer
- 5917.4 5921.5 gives 12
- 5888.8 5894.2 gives 12.8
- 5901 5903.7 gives 12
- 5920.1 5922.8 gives 12.1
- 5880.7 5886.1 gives 11.6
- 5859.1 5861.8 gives 10.8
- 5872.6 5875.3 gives 10.6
